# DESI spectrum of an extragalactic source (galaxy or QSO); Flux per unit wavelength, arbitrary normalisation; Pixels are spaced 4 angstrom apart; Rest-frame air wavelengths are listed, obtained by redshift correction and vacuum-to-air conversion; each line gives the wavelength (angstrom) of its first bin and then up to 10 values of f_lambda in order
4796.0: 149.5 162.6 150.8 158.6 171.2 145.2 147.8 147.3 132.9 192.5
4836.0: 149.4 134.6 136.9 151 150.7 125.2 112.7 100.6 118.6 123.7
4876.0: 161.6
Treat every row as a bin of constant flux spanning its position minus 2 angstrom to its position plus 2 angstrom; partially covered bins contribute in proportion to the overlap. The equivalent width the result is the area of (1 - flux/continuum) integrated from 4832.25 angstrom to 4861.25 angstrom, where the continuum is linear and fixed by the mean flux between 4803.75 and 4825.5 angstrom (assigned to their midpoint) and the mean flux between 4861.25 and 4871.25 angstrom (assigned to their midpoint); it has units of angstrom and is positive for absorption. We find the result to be -3.0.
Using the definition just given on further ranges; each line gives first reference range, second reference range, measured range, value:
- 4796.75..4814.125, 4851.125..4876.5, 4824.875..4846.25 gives -1.1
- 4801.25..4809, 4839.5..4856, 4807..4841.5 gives -1.0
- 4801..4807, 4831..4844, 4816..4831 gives 0.7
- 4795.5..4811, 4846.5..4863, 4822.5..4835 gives -1.1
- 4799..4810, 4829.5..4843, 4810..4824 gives 0.3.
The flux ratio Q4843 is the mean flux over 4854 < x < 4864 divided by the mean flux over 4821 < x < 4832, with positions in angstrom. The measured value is 0.8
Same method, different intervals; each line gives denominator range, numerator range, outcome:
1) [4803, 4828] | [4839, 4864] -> 0.87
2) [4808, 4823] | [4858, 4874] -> 0.74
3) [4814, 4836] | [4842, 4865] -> 0.86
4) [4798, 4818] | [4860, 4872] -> 0.71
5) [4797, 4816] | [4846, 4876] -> 0.81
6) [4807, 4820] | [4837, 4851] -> 0.91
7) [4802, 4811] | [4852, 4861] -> 0.81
